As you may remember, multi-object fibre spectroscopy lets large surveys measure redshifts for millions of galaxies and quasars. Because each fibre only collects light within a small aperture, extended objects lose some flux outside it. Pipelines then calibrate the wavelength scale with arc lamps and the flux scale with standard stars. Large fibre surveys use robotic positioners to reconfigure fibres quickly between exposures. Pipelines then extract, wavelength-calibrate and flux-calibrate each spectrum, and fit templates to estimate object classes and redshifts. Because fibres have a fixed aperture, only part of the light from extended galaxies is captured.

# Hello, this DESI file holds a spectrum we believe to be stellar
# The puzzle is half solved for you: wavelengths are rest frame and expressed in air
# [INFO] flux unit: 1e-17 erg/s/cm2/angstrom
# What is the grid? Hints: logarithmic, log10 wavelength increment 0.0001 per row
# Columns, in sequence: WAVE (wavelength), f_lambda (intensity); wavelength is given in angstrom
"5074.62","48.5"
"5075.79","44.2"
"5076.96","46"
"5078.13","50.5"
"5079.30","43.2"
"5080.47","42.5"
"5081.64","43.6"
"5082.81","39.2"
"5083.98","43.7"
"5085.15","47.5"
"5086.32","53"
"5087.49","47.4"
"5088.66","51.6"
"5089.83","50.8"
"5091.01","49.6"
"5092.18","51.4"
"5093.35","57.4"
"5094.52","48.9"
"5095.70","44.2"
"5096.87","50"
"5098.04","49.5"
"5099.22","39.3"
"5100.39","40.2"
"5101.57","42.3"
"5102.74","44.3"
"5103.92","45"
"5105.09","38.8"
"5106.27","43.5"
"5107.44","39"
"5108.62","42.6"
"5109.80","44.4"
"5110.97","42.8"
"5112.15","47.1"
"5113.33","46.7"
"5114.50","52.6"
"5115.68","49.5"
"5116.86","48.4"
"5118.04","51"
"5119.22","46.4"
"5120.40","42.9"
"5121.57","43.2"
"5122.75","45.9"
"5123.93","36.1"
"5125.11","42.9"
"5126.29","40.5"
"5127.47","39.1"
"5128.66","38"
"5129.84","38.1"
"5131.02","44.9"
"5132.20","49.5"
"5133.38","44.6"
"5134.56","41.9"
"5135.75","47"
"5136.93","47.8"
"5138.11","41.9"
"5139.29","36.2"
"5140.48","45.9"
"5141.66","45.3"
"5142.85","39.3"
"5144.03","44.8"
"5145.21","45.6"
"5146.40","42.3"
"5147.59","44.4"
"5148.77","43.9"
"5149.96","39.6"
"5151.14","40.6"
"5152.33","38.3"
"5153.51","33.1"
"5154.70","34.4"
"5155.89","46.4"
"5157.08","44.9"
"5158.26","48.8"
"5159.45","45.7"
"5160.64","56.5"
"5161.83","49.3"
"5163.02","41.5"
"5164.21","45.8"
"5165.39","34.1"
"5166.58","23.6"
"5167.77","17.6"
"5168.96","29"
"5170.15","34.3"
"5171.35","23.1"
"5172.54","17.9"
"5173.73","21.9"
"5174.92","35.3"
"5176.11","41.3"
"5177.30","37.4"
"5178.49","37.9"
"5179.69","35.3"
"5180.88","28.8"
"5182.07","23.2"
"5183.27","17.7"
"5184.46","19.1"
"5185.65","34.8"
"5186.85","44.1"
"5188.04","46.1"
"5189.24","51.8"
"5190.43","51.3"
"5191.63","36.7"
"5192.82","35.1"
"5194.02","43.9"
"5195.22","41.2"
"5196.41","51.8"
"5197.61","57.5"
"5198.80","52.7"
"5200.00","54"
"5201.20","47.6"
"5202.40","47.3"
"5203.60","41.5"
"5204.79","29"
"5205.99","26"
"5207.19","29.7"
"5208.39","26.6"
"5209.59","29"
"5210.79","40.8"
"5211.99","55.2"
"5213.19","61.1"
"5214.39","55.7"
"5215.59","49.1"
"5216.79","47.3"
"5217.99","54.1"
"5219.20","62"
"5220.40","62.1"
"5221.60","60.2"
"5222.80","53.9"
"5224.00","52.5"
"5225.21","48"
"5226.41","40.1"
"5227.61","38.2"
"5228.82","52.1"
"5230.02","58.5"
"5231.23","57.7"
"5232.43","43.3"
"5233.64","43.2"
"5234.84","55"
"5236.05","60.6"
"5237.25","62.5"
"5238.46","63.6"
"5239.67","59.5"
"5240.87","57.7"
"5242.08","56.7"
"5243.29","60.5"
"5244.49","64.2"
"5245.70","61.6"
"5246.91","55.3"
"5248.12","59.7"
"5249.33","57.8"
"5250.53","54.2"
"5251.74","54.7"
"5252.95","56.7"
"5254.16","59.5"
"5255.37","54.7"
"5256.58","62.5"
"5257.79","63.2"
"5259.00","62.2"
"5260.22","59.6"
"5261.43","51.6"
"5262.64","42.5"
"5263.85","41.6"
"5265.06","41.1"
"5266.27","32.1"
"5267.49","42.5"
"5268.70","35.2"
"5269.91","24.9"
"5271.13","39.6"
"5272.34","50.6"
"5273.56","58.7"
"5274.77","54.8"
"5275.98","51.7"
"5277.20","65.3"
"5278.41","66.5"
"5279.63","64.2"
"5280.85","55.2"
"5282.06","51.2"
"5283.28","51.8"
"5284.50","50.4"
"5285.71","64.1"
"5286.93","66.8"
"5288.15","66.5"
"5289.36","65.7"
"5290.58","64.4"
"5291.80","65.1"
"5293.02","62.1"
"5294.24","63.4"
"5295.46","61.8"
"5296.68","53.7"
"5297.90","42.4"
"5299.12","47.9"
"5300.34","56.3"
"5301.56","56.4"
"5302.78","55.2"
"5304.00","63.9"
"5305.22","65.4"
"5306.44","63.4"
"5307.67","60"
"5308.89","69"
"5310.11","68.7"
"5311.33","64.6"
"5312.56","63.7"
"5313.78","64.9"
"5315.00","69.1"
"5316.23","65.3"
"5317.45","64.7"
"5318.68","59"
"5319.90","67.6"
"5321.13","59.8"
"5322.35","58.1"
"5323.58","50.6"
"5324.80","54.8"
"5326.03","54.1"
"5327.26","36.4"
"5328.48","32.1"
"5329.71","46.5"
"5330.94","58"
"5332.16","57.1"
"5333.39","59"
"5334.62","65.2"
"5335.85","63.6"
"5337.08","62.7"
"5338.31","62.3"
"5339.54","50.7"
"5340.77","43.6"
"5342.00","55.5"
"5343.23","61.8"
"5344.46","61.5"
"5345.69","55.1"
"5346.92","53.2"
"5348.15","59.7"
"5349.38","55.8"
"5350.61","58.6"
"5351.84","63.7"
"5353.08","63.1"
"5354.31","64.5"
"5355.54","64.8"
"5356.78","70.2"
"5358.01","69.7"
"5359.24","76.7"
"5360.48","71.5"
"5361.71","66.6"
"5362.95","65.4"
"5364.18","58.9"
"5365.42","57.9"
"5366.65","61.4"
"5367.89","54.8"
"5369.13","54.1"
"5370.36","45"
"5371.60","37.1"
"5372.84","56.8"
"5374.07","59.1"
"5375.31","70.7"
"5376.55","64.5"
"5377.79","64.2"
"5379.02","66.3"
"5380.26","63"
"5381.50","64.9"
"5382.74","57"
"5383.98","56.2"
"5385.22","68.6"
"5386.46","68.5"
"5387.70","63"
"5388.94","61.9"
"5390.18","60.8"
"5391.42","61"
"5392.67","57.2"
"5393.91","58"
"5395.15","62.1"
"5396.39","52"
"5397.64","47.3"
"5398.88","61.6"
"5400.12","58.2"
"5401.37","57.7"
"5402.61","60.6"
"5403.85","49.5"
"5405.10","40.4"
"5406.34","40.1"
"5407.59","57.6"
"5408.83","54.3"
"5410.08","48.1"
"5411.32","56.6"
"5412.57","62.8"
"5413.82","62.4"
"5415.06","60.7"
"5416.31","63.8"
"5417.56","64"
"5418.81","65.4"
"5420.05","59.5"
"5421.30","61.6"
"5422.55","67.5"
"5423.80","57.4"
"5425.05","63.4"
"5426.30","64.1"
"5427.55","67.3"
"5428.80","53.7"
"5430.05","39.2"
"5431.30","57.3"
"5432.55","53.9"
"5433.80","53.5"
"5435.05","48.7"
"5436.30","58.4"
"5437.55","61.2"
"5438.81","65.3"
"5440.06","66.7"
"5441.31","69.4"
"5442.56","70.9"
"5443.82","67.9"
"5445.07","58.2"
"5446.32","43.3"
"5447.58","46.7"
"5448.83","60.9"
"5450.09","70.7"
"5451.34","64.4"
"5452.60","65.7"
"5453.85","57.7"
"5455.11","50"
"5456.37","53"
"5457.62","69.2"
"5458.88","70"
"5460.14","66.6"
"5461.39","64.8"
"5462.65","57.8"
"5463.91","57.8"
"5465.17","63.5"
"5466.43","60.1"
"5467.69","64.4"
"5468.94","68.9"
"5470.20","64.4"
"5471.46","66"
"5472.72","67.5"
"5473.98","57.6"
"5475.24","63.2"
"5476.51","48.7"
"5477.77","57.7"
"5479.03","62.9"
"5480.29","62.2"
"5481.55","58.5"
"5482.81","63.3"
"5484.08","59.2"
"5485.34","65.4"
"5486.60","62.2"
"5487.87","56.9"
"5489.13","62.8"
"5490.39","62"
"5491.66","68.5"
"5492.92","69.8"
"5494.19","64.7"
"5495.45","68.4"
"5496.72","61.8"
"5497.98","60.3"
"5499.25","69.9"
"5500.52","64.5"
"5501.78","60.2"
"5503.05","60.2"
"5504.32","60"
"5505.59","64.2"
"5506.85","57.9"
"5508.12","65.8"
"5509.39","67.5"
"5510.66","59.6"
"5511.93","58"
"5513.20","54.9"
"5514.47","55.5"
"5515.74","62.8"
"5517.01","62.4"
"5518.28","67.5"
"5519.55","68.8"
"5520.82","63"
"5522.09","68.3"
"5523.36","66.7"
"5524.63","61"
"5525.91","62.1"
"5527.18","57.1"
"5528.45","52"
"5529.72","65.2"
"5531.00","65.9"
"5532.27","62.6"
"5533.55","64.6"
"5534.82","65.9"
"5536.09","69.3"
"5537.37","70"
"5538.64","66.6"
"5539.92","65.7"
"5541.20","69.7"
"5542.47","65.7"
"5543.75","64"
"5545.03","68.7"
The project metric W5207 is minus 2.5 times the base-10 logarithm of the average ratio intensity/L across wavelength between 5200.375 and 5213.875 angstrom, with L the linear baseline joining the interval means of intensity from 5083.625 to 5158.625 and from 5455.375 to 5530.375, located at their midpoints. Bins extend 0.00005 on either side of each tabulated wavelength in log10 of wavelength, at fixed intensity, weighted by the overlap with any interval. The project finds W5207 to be 0.22 mag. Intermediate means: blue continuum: 44.5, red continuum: 62.4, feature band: 39.8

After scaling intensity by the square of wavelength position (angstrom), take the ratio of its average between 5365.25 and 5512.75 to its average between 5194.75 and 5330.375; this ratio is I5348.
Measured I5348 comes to 1.2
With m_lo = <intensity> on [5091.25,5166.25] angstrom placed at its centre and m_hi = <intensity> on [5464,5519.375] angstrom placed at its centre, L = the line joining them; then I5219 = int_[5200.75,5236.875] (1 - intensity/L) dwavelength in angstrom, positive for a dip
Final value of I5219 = 0.70 angstrom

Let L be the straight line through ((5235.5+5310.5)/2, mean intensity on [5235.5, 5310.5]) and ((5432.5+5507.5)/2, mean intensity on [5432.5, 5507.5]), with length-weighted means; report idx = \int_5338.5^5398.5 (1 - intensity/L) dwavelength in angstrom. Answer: -1.1 angstrom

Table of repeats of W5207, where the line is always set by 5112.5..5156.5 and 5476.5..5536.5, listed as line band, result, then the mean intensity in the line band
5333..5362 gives -0.136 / 61.6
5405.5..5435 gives 0.008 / 57.7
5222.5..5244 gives -0.111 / 53.6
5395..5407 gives 0.089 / 52.6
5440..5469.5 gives -0.036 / 61.9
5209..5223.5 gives -0.110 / 52.6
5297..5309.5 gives -0.116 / 57.9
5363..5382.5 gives -0.059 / 58.8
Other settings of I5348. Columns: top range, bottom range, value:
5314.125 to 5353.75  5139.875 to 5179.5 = 1.59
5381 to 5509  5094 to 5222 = 1.60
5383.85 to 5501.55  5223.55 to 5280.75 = 1.22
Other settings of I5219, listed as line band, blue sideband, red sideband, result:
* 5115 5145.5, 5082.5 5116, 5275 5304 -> 2.90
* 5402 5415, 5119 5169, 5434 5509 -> 1.02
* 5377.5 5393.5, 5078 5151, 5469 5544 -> -1.39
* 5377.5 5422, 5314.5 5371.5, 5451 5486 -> 0.97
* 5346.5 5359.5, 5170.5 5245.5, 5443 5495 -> -2.18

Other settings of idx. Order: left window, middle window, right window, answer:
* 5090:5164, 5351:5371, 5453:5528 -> -2.53 angstrom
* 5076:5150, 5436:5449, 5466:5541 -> -0.16 angstrom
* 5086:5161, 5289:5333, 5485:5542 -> -4.06 angstrom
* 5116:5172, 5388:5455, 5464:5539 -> -0.43 angstrom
